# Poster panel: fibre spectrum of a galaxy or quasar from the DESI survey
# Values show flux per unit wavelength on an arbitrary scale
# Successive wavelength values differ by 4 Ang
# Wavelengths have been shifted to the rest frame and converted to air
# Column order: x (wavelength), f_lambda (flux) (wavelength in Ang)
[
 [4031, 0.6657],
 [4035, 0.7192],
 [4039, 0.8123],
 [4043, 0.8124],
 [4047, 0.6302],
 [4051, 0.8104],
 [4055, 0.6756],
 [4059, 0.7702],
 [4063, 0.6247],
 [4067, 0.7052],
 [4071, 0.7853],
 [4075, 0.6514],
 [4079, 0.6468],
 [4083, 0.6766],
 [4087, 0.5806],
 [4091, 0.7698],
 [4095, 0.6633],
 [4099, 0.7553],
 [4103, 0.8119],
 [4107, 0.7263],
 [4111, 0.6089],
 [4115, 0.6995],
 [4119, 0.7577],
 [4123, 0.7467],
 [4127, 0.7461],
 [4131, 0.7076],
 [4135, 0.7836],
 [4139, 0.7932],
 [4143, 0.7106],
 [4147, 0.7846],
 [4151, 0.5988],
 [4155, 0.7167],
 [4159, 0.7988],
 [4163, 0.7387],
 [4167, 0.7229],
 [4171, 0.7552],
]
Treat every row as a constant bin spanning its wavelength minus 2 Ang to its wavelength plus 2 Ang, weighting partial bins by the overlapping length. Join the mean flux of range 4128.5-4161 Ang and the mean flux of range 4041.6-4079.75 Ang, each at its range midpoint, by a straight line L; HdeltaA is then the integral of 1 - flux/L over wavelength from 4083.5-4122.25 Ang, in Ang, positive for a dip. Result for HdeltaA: 0.9 Ang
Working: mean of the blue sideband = 0.712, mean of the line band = 0.708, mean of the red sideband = 0.737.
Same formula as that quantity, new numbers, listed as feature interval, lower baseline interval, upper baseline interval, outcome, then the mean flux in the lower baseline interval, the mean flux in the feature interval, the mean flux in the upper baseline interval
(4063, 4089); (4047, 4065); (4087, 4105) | 1.8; 0.71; 0.67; 0.731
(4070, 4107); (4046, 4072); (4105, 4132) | 0.6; 0.715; 0.704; 0.713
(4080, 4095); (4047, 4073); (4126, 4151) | 1.2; 0.721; 0.672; 0.742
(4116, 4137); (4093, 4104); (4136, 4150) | 0.0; 0.737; 0.746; 0.753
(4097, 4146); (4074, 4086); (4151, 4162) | -3.2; 0.652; 0.738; 0.727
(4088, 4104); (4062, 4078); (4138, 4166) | -0.7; 0.693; 0.736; 0.732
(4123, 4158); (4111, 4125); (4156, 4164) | 0.5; 0.717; 0.733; 0.766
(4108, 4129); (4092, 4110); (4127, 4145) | 0.8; 0.734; 0.712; 0.748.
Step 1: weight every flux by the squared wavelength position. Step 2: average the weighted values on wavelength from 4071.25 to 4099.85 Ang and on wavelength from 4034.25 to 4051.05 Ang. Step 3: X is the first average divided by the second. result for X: 0.9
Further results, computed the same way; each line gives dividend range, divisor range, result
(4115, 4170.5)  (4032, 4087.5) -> 1.08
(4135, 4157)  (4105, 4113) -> 1.11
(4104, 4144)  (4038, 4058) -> 1.02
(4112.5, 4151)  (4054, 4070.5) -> 1.09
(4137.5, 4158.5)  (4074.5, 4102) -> 1.09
